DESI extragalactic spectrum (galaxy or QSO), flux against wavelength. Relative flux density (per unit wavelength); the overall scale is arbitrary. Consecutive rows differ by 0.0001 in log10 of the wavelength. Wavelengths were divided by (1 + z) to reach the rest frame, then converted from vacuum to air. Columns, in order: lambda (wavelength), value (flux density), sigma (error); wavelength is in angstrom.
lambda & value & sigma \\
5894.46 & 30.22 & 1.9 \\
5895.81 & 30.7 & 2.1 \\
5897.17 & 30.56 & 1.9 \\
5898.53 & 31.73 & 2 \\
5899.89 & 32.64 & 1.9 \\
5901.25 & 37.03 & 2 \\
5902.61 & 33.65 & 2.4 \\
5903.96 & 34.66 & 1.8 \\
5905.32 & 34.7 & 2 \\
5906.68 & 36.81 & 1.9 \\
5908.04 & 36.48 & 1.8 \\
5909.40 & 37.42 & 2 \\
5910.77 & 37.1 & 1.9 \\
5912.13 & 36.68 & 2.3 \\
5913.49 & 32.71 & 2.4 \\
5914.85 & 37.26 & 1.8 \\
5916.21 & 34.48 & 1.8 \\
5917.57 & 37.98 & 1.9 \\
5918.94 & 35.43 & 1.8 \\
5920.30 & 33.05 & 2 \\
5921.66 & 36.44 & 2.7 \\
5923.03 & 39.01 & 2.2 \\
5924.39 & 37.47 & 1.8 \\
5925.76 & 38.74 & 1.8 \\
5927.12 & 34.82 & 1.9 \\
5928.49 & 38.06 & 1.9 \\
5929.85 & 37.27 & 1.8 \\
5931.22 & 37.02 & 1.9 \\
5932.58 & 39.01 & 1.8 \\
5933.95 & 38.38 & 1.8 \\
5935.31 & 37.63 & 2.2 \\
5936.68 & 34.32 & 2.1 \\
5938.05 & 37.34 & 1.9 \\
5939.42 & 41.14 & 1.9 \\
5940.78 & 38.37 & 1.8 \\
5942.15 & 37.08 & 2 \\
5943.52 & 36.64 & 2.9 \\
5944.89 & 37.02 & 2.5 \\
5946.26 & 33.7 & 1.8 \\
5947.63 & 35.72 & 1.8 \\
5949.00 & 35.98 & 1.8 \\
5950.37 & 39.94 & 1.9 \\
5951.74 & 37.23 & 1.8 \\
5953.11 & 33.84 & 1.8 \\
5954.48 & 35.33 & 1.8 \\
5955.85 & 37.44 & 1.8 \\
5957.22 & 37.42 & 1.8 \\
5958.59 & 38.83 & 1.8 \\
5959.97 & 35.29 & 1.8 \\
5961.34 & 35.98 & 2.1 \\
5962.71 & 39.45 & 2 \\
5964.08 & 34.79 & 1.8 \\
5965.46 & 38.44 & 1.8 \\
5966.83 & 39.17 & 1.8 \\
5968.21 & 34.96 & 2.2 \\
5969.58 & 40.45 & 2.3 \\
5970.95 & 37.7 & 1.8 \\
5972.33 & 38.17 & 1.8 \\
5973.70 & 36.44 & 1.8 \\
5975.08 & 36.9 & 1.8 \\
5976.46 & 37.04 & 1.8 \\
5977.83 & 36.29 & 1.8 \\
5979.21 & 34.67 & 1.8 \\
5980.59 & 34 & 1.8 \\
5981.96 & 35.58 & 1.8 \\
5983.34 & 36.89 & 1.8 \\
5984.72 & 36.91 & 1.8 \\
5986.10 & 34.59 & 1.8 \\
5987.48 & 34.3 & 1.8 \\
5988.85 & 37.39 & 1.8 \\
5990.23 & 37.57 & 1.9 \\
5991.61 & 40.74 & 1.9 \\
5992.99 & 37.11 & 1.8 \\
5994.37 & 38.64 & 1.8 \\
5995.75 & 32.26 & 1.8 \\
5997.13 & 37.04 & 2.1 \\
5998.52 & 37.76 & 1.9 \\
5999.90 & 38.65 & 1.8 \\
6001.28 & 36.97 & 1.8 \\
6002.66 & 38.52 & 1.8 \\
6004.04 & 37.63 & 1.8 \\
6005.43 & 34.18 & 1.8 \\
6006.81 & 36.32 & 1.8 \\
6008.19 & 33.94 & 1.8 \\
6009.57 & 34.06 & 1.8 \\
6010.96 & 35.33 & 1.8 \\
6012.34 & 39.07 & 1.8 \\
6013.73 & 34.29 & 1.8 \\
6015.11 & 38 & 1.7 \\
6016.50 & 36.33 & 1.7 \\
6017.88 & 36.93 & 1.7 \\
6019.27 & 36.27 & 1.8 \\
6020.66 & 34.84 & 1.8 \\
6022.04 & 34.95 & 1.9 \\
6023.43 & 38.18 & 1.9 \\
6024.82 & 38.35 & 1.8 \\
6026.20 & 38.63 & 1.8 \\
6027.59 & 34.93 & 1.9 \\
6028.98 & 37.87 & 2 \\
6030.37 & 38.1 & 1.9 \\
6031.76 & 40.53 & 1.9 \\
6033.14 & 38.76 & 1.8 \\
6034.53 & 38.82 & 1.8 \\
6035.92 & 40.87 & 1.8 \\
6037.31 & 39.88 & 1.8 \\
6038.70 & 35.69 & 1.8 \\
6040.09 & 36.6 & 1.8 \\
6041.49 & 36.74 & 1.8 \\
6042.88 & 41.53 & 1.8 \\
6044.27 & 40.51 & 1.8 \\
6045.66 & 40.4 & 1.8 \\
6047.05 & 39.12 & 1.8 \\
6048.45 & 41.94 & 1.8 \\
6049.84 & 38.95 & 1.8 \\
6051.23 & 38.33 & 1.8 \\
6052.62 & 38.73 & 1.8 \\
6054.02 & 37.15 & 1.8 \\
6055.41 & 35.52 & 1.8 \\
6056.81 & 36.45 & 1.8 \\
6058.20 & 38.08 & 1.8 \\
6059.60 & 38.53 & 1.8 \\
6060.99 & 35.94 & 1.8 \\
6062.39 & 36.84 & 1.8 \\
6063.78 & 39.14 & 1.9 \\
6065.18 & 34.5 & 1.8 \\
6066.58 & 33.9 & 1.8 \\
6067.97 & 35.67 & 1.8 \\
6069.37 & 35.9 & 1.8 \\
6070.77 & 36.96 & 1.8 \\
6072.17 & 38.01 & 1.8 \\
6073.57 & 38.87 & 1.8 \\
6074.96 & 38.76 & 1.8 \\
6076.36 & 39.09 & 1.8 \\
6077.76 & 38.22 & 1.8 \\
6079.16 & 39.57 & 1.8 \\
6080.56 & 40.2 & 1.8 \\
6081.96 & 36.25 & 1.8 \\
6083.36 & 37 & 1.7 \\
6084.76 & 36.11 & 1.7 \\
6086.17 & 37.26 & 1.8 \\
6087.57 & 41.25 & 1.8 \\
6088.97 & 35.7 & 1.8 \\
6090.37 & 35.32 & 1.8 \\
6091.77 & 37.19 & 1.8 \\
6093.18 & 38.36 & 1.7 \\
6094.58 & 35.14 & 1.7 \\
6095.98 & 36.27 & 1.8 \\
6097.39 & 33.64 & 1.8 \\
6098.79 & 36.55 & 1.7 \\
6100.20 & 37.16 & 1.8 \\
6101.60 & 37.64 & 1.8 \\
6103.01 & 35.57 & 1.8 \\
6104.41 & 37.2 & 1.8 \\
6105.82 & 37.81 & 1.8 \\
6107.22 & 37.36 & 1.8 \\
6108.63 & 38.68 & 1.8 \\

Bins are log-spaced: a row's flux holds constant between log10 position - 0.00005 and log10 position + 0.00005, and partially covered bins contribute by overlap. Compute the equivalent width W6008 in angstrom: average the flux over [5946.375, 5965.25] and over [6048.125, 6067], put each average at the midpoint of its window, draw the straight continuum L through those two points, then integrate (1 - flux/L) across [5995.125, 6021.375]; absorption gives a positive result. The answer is 0.6 angstrom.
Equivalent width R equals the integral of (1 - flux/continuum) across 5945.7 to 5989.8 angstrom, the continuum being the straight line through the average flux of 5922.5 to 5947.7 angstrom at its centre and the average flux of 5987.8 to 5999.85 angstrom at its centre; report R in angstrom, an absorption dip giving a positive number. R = 0.8 angstrom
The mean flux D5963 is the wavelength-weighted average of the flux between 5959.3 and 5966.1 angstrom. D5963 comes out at 36.8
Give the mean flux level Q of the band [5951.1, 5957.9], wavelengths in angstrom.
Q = 36.3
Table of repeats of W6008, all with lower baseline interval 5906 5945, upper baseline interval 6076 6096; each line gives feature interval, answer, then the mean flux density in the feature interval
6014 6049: -0.7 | 38.1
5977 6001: 0.4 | 36.5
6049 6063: 0.0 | 37.5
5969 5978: -0.1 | 37.6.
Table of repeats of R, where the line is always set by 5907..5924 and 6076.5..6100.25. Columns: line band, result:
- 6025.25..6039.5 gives -0.6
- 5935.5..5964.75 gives -0.3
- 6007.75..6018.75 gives 0.2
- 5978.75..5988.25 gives 0.3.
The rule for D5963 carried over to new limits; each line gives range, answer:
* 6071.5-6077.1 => 38.7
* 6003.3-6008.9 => 35.6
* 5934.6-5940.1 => 37.6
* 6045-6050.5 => 40.1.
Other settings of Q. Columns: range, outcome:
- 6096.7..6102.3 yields 36.3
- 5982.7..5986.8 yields 36.1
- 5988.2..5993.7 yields 38.2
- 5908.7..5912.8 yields 37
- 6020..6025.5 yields 36.6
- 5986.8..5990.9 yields 36.5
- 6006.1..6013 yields 35.8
